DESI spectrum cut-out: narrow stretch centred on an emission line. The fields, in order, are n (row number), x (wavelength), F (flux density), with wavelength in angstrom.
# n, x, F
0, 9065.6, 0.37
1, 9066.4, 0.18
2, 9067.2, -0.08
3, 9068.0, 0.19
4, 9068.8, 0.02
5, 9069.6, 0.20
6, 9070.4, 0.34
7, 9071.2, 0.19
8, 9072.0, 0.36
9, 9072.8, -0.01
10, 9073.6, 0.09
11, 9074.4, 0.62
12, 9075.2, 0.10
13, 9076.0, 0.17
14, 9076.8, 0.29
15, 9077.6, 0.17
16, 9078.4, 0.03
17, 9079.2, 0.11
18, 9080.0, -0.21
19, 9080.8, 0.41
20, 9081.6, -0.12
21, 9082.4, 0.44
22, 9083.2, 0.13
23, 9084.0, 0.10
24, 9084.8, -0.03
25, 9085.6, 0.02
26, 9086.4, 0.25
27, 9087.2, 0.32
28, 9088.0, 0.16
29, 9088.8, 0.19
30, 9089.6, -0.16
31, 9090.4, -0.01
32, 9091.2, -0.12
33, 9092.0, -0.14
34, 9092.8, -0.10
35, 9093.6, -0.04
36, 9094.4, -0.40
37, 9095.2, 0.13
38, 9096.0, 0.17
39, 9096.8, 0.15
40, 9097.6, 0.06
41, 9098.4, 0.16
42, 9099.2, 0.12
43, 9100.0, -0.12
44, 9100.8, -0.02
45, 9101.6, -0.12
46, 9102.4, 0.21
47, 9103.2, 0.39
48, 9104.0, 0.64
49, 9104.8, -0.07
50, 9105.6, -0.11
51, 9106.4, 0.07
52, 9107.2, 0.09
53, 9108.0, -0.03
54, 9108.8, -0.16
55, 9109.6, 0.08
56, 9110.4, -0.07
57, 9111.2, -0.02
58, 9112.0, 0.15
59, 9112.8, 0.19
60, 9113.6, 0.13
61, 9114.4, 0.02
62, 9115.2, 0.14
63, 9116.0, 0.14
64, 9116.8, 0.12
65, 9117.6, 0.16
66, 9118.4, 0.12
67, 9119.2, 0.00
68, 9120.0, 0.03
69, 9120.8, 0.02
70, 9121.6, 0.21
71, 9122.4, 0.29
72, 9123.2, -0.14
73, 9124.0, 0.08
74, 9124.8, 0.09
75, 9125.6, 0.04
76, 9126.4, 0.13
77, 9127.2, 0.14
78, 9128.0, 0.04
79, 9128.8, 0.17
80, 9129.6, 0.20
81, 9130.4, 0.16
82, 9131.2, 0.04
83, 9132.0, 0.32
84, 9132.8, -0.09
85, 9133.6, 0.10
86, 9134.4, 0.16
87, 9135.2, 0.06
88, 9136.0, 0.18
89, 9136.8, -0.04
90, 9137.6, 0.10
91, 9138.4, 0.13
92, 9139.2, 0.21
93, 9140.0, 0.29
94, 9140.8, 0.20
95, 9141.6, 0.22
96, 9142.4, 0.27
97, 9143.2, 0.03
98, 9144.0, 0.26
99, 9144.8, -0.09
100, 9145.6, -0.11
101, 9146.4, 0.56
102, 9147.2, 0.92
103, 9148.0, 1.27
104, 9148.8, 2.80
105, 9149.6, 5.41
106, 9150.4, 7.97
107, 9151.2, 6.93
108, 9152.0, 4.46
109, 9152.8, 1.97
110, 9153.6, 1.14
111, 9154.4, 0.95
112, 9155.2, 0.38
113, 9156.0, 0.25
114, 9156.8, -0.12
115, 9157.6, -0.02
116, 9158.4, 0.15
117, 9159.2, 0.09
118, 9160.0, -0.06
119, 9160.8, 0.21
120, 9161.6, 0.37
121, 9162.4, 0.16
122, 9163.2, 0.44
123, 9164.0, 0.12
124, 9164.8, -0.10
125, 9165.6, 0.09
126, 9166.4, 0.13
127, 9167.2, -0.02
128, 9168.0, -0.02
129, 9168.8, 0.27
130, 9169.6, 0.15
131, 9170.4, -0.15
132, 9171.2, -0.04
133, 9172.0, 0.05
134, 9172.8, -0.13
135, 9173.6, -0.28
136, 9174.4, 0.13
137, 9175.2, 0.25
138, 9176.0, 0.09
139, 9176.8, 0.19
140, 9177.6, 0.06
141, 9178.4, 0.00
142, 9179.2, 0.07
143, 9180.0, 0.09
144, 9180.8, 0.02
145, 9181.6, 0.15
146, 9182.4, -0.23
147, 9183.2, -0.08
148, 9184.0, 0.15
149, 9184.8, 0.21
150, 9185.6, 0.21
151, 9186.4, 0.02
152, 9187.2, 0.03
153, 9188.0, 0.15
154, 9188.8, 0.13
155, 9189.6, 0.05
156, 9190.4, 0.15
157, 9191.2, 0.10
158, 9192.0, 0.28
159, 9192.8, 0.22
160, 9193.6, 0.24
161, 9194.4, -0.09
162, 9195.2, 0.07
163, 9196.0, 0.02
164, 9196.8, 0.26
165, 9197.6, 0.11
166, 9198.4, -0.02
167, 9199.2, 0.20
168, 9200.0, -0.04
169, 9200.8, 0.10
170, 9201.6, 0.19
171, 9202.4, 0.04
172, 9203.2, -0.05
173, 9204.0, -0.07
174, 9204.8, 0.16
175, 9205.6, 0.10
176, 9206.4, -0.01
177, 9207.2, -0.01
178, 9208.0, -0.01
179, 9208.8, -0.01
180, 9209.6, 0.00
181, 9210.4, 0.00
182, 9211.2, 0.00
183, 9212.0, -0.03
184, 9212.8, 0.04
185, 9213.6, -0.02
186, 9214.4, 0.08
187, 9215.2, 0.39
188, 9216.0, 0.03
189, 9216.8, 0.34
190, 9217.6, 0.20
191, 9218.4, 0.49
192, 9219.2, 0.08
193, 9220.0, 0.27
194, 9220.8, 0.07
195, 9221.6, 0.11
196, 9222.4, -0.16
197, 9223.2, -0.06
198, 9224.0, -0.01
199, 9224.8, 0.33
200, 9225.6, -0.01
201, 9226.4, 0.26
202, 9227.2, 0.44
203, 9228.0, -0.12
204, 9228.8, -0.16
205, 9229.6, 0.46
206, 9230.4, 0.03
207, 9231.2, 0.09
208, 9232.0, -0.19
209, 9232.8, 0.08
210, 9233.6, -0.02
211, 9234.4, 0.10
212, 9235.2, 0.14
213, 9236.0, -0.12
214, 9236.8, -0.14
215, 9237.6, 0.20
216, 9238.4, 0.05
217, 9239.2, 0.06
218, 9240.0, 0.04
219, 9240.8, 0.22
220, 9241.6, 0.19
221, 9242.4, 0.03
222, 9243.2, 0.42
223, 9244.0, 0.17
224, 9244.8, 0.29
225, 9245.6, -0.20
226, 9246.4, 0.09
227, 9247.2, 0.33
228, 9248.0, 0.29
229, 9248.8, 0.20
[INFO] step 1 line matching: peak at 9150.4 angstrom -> [O III]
